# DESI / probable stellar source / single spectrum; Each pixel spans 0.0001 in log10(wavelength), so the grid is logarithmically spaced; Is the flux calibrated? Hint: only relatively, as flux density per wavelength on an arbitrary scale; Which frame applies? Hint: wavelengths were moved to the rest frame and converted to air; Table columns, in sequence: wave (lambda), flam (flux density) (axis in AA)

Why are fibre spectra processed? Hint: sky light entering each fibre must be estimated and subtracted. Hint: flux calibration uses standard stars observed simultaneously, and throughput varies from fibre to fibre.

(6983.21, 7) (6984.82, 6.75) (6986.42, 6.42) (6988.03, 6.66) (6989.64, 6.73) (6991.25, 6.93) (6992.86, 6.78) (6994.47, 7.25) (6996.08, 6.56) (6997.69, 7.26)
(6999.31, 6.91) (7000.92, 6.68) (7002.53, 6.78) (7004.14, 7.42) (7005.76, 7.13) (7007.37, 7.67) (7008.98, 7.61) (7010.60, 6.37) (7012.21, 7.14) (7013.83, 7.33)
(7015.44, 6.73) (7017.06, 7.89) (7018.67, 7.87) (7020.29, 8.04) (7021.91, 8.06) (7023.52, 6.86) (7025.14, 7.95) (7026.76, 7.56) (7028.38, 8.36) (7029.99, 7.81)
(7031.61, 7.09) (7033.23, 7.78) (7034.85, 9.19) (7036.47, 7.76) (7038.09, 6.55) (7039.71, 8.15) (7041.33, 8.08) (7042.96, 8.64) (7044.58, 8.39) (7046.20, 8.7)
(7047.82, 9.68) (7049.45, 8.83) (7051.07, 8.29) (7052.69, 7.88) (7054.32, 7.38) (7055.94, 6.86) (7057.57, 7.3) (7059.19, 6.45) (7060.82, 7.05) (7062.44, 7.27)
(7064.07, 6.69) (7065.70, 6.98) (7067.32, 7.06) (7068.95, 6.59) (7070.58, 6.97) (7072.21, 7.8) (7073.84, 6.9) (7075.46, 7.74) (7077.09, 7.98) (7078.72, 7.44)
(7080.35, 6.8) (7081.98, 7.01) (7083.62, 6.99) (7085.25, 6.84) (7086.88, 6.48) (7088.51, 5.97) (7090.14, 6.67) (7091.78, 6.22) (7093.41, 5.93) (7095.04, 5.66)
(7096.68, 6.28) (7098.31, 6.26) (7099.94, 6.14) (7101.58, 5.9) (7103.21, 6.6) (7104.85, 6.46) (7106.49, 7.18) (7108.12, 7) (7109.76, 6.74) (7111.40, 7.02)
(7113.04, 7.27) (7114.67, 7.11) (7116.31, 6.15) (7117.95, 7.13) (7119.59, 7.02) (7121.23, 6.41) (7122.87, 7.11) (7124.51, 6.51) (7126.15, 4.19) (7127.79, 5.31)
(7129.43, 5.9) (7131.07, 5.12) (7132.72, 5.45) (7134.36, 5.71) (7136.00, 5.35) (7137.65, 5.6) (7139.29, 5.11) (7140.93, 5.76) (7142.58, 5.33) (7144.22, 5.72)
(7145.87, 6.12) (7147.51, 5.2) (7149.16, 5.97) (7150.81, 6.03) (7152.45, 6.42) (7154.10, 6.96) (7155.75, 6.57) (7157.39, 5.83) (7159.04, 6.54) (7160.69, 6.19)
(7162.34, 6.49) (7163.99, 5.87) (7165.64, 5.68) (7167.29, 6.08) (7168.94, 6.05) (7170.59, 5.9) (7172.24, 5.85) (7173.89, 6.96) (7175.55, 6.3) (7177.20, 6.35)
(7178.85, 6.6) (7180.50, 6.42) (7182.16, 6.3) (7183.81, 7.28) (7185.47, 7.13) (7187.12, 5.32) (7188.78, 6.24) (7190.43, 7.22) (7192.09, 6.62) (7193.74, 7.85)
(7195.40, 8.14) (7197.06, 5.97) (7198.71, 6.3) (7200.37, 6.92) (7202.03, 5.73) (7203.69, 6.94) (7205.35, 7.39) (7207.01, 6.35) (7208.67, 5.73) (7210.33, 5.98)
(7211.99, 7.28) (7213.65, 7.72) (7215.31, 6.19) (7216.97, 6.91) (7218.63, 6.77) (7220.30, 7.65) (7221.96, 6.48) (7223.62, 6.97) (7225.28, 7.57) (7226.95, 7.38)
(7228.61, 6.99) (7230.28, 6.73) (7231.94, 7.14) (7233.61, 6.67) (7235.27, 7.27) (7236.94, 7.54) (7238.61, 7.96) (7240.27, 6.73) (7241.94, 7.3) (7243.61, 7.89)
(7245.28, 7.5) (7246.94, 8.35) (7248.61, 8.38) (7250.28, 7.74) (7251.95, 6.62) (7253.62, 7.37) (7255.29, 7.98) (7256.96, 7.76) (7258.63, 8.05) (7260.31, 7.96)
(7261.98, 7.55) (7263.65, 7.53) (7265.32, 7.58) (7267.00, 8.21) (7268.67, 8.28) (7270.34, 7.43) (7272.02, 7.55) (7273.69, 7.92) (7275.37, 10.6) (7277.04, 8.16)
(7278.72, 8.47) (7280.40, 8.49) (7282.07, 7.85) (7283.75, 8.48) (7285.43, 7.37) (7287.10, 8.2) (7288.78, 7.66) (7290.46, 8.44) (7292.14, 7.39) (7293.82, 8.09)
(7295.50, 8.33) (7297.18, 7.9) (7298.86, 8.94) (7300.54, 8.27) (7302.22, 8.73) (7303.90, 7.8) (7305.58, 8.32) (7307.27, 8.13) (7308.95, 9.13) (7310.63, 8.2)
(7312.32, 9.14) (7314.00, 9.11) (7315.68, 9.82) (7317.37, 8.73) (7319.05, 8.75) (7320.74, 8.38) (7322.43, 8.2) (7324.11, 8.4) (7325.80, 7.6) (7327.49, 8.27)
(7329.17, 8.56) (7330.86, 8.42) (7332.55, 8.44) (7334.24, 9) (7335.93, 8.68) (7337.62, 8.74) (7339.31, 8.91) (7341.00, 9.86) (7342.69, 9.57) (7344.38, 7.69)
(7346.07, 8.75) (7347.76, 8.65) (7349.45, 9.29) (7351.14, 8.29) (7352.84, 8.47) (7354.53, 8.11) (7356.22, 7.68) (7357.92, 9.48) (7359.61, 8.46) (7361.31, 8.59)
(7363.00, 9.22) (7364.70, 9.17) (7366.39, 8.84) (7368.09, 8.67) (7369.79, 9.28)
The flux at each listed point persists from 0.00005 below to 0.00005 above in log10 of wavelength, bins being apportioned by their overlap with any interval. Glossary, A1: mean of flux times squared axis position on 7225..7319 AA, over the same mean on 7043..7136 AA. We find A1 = 1.2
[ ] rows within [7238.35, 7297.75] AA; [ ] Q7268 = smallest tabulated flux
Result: 6.62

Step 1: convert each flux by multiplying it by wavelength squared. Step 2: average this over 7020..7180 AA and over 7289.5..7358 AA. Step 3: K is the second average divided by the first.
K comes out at 1.3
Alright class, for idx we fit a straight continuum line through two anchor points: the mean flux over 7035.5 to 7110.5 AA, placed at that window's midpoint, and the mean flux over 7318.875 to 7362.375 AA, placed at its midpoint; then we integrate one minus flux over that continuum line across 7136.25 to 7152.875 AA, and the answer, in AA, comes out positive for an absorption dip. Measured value 4.1 AA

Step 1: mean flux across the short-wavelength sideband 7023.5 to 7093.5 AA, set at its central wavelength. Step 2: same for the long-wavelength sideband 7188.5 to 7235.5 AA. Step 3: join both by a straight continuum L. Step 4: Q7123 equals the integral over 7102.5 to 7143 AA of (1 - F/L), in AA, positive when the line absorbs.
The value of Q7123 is 5.7 AA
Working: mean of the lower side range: 7.45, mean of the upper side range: 6.87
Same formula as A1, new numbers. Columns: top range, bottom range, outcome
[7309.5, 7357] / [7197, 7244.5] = 1.29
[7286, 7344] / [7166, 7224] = 1.33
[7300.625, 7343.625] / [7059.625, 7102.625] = 1.37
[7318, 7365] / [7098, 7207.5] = 1.44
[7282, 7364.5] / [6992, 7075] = 1.23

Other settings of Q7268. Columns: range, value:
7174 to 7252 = 5.32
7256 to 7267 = 7.53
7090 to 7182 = 4.19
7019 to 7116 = 5.66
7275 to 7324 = 7.37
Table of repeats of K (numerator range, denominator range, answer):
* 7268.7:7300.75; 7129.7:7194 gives 1.38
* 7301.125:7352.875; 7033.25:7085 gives 1.23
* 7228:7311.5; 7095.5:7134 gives 1.30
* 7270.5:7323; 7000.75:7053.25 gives 1.16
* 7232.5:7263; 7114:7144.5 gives 1.33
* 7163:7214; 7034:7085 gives 0.89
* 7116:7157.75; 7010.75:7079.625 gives 0.80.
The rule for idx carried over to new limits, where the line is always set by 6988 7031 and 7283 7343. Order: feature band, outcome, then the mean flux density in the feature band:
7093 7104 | 2.2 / 6.12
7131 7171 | 9.9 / 5.9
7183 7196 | 1.7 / 6.95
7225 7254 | 2.8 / 7.39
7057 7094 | 3.0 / 6.92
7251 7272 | 1.5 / 7.69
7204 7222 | 2.9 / 6.79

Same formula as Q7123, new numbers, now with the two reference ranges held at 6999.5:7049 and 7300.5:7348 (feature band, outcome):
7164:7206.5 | 8.70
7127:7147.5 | 6.44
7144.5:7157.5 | 3.15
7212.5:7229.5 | 2.56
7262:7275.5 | 0.78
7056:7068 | 1.32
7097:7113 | 2.71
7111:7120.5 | 1.25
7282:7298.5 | 1.02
